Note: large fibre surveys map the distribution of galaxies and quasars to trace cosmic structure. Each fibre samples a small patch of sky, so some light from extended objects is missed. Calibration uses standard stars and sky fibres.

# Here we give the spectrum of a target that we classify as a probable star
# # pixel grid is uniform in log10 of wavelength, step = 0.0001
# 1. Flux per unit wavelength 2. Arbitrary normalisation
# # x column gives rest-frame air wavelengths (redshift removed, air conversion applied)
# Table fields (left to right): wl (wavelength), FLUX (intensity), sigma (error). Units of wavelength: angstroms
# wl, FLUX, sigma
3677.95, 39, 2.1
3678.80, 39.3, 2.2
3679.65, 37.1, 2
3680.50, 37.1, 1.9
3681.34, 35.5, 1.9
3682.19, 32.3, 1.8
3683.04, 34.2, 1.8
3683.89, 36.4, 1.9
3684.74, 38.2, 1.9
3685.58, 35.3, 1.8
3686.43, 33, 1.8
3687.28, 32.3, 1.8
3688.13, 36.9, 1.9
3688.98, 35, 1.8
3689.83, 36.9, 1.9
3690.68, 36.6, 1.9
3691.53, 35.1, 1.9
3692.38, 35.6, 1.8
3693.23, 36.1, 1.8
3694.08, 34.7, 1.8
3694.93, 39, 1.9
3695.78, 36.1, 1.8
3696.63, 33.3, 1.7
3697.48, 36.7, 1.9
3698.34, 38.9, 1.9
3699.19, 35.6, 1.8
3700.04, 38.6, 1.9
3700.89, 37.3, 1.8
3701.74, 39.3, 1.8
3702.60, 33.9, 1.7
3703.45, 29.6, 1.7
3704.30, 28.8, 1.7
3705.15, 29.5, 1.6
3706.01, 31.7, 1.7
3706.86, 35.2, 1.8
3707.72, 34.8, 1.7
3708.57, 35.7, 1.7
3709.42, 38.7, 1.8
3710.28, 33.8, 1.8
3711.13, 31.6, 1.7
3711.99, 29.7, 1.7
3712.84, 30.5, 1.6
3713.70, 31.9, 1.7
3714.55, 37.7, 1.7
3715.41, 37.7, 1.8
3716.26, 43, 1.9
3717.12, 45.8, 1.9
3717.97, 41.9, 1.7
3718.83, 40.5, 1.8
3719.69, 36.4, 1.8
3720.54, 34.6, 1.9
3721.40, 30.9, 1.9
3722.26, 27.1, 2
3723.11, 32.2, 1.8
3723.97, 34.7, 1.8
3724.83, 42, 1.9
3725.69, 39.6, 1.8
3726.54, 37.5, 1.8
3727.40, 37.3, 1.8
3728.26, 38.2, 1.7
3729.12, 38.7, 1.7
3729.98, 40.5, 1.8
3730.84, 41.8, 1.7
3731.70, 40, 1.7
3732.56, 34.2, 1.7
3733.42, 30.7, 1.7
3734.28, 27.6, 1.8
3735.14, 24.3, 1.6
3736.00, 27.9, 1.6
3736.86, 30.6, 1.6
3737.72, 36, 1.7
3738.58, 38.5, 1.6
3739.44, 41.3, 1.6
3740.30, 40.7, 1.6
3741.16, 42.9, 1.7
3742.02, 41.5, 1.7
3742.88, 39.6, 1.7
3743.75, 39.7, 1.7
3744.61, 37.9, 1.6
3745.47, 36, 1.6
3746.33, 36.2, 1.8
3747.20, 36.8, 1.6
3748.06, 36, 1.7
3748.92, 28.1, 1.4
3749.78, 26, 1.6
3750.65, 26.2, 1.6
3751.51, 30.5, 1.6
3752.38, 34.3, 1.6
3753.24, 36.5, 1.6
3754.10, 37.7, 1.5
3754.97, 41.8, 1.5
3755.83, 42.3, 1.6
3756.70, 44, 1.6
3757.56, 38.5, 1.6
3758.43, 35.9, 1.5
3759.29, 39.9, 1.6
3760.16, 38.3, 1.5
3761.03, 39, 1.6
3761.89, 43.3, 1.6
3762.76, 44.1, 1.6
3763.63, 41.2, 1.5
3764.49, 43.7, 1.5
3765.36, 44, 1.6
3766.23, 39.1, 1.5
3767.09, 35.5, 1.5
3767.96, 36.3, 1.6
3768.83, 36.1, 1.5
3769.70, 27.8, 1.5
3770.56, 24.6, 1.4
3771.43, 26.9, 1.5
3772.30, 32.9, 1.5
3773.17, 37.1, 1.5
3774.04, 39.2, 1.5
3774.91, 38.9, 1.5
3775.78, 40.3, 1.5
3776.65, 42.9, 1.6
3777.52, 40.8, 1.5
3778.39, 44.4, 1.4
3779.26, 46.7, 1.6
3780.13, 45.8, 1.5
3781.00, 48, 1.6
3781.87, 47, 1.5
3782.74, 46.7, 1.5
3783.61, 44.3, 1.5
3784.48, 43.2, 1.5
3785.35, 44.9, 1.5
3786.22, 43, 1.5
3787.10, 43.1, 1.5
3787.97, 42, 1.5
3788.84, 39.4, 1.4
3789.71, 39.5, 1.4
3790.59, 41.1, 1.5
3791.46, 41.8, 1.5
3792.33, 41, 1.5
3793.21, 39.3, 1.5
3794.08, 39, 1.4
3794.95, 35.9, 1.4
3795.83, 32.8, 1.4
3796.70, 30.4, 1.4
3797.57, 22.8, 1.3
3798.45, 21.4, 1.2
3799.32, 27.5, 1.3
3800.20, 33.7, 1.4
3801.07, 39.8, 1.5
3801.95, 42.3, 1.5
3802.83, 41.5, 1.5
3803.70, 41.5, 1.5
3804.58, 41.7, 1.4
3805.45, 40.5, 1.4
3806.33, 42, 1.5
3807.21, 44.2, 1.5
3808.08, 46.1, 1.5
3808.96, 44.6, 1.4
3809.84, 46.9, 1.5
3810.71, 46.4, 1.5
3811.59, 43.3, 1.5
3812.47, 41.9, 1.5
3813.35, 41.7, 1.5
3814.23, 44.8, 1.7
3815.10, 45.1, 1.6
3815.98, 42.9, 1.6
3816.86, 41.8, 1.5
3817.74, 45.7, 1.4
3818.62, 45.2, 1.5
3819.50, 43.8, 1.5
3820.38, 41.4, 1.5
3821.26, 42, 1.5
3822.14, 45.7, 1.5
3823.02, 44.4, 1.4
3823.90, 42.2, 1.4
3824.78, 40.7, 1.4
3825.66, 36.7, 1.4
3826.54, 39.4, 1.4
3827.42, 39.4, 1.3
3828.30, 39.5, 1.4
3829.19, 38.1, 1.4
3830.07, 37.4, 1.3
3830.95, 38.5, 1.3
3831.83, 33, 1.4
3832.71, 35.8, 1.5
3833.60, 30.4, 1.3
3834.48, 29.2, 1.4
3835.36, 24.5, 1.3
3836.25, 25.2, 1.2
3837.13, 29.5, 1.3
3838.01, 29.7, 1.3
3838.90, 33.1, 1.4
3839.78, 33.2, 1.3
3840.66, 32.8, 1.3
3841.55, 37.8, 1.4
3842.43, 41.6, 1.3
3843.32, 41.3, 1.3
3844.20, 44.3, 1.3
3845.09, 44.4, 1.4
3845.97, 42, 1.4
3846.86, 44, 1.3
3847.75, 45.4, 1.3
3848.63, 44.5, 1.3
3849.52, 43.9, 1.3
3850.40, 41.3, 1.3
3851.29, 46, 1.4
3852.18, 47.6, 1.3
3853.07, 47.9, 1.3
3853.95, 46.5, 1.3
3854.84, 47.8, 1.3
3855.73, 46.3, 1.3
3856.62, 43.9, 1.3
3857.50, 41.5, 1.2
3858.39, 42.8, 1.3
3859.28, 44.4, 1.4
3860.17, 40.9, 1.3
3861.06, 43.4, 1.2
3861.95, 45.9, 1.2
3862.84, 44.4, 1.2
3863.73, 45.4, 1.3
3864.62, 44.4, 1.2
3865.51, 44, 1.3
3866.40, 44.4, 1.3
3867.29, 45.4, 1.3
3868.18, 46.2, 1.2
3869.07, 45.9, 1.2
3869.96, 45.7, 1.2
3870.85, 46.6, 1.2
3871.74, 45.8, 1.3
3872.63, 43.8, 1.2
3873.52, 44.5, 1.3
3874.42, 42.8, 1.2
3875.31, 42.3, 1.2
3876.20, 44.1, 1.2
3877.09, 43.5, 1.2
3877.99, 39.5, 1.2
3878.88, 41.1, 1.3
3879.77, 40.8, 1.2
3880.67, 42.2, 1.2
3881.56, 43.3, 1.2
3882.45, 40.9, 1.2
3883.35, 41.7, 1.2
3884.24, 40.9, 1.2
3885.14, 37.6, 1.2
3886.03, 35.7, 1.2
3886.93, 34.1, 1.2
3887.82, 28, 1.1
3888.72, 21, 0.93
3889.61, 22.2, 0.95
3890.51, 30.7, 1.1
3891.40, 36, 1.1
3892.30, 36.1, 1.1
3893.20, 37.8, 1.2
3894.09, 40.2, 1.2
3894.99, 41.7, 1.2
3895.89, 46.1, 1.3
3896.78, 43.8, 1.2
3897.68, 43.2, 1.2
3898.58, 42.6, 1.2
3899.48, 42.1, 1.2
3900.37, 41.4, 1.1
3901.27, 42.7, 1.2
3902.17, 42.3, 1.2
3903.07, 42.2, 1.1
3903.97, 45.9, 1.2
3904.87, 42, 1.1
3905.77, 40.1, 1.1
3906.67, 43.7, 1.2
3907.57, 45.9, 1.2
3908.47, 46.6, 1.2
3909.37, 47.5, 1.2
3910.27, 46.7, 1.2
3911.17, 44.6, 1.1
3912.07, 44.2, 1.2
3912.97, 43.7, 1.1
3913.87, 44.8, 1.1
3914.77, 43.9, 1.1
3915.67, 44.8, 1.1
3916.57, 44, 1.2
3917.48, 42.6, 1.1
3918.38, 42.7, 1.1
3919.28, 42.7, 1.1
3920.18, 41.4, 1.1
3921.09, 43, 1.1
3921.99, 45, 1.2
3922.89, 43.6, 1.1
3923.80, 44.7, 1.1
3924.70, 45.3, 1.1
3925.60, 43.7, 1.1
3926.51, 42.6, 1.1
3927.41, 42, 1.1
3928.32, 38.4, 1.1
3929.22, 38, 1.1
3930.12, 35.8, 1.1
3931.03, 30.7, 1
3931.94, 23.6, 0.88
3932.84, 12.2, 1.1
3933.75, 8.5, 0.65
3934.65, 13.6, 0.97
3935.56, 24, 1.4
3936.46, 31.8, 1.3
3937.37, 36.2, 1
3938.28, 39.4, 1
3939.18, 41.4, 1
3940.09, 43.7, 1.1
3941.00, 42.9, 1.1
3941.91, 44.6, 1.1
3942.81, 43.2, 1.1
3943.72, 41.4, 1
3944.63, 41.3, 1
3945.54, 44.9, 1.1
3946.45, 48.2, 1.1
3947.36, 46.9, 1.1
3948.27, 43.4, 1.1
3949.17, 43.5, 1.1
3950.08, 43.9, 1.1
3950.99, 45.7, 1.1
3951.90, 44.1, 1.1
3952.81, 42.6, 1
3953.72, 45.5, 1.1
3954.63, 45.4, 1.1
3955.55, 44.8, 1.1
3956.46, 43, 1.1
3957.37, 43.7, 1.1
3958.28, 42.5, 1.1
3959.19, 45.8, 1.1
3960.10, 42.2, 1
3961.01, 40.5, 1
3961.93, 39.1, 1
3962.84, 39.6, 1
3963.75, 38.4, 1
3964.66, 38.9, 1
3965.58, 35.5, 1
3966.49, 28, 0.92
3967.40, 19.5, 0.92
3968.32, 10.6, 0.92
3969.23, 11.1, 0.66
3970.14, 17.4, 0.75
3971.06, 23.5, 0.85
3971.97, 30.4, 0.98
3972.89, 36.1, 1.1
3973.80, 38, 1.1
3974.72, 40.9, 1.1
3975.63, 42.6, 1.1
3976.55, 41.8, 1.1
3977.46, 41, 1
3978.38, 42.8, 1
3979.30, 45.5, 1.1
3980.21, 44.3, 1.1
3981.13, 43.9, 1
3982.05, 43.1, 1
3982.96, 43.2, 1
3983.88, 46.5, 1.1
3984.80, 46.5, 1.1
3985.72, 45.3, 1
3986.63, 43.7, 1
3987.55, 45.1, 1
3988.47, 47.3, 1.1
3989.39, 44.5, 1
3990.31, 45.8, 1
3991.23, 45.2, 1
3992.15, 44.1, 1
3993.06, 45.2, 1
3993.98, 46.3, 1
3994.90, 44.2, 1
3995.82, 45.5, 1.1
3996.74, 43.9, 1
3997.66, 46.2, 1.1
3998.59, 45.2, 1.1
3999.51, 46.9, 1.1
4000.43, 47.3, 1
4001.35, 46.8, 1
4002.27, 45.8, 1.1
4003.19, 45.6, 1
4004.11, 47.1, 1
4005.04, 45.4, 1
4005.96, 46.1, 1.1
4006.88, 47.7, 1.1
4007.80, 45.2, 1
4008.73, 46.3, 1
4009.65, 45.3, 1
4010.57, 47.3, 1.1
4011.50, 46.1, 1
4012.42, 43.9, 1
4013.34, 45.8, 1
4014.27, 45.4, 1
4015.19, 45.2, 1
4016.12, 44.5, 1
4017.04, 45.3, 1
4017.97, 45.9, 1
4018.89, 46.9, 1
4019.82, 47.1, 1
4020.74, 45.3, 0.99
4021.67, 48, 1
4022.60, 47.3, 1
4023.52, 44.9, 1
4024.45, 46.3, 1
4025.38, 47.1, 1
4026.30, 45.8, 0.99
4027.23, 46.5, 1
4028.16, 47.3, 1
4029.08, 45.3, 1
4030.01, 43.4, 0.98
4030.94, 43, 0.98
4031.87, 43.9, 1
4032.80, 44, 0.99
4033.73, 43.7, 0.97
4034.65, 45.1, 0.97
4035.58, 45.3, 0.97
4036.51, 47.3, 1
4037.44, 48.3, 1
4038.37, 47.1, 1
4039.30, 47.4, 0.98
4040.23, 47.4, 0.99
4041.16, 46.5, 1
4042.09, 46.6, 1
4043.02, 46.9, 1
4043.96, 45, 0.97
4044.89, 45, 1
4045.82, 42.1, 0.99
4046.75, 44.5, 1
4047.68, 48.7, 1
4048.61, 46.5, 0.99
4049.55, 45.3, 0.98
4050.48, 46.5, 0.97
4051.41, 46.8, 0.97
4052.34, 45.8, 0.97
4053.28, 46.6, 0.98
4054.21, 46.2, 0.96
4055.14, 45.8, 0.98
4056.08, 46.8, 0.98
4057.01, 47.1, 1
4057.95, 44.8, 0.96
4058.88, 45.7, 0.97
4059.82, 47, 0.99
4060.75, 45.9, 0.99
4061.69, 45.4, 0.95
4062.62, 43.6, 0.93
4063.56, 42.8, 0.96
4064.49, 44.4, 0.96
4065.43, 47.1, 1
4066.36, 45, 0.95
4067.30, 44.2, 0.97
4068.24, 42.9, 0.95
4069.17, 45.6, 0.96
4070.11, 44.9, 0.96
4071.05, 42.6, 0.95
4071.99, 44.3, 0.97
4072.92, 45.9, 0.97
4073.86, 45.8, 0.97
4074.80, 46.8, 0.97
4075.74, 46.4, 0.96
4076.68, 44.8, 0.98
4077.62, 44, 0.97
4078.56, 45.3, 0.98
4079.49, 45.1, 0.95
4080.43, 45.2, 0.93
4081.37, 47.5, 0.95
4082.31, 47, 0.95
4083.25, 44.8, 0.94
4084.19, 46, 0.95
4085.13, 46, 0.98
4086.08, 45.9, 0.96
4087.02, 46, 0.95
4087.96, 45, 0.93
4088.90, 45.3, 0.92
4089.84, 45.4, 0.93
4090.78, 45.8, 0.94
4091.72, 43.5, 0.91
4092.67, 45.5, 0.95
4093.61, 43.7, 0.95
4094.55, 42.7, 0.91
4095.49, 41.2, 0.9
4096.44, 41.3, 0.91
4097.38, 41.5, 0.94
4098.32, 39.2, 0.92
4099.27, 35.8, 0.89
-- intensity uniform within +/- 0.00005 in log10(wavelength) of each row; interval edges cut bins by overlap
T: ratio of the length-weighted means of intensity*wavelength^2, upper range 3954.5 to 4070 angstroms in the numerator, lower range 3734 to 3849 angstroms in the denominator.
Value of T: 1.26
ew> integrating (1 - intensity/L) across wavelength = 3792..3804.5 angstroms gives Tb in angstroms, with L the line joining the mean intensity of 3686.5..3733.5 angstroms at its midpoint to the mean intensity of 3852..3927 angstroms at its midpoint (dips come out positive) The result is 1.3 angstroms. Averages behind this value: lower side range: 35.9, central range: 35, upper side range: 42.4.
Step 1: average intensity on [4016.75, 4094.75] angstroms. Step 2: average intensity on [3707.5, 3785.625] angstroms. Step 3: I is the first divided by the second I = 1.22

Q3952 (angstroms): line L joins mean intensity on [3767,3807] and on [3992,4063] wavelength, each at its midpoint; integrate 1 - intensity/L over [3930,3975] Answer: 7.9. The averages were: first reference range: 38.6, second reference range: 45.9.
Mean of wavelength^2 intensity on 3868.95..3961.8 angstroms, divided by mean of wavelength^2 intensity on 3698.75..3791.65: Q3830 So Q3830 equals 1.18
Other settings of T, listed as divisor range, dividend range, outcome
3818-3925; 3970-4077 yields 1.17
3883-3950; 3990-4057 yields 1.23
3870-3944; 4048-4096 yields 1.24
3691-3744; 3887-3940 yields 1.19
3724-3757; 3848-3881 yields 1.30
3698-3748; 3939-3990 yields 1.27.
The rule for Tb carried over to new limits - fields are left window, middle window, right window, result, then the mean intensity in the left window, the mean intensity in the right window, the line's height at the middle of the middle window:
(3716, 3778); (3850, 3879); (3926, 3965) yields -4.9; 36.9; 38.8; 38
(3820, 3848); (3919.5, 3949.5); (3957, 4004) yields 1.2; 37.5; 40.3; 39.4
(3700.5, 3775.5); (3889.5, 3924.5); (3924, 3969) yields -4.7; 36.1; 37.7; 37.4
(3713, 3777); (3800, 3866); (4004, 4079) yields -2.9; 36.7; 45.7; 39.4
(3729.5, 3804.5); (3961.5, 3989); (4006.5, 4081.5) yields 4.2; 37.7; 45.7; 43.7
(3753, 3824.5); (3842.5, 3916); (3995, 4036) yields 0.1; 40.3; 45.7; 42.5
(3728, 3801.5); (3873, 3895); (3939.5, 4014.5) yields 1.2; 37.6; 42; 40.1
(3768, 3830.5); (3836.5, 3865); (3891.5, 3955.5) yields -1.1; 40.2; 40.8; 40.4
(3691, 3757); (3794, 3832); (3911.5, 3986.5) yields -3.0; 35.8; 38.9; 37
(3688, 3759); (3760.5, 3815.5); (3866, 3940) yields -3.9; 35.9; 39.8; 37.3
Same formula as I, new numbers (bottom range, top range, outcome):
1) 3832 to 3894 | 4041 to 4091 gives 1.14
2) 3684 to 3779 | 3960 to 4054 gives 1.19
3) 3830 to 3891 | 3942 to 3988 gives 0.99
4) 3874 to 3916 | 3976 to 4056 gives 1.12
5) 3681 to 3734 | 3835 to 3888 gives 1.16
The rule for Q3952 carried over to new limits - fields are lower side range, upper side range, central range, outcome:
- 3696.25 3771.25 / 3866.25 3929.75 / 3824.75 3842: 2.39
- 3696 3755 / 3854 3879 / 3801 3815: -0.89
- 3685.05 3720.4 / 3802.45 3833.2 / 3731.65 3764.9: 1.31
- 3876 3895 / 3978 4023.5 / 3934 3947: 1.02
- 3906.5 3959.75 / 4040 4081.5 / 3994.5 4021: -1.41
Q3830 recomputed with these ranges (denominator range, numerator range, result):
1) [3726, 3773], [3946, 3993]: 1.23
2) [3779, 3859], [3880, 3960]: 1.05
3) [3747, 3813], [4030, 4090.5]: 1.35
